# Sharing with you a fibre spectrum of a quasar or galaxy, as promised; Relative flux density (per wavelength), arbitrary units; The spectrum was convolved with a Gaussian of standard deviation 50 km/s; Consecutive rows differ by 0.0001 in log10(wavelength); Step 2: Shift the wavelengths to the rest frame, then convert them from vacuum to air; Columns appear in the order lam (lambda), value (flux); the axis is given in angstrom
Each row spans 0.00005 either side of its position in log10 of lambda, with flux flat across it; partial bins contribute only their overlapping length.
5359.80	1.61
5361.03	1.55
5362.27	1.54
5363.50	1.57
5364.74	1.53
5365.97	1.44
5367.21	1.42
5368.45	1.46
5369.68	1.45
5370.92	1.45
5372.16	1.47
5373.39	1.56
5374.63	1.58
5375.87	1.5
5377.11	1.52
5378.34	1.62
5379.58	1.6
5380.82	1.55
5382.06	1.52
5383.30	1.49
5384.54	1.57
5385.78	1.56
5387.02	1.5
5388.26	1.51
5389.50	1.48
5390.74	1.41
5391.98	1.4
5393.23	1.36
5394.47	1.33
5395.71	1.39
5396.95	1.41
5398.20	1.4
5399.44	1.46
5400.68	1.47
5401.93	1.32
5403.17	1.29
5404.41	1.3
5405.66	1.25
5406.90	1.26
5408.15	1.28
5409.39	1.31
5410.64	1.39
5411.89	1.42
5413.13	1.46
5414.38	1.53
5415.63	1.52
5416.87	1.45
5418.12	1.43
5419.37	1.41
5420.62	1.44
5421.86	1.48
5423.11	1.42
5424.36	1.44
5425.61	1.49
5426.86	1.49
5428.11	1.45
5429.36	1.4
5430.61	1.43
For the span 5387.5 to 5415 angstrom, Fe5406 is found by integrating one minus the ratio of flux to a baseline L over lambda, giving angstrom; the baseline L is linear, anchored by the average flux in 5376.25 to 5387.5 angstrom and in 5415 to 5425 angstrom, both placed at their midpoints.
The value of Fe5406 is 2.09 angstrom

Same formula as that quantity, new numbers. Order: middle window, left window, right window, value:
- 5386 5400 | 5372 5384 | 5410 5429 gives 0.79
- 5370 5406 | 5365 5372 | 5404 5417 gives -1.07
